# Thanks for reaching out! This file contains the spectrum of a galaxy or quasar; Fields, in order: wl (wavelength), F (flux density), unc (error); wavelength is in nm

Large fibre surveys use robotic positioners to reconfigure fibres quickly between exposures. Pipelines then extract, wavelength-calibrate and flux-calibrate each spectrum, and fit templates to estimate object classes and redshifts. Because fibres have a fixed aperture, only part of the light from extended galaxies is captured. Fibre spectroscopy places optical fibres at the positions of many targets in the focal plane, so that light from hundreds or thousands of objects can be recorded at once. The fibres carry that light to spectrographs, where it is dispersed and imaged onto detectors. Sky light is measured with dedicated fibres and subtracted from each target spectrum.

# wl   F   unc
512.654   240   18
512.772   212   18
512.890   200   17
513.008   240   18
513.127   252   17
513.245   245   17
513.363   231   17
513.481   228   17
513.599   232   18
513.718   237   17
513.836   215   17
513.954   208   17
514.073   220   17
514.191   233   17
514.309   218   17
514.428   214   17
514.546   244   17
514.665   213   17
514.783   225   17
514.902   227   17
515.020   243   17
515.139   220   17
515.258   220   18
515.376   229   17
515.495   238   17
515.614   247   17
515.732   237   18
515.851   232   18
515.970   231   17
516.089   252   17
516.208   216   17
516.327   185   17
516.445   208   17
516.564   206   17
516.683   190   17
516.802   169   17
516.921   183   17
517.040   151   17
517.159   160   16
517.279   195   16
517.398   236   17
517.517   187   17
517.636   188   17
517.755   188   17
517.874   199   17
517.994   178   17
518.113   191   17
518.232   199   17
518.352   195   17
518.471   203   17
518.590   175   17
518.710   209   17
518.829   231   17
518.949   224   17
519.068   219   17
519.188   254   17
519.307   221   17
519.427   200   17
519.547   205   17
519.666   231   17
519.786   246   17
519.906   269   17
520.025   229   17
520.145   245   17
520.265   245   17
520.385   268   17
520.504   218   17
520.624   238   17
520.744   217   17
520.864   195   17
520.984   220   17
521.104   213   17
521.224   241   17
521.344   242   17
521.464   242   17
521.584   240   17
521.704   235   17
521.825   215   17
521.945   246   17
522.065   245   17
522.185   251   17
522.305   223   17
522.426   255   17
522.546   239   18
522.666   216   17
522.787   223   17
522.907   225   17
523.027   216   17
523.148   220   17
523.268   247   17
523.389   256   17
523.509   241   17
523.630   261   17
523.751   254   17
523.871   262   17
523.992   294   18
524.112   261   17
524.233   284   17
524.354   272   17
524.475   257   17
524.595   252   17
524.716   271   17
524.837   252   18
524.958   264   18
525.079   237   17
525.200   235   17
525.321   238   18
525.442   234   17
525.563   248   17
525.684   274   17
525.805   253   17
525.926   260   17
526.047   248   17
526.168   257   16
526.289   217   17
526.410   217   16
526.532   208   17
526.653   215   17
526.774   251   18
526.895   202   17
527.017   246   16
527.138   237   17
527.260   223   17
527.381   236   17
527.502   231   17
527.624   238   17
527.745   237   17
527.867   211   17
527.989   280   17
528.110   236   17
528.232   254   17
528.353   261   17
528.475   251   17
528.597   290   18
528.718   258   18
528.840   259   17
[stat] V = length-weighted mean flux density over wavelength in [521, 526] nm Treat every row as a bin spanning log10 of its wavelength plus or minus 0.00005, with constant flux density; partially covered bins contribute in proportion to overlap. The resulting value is 246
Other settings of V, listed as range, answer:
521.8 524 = 241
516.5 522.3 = 216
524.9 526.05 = 249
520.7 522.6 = 233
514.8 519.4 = 209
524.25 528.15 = 242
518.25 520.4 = 225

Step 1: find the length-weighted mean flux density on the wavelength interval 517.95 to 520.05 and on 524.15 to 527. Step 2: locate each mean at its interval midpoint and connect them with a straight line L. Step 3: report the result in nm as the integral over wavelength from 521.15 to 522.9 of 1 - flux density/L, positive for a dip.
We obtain -0.052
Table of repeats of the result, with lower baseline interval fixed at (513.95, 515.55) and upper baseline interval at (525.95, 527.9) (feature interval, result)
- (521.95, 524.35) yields -0.18 nm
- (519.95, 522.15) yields -0.05 nm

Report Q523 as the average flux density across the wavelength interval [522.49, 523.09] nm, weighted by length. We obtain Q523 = 224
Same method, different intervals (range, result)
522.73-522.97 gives 225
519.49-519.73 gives 219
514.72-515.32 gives 227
